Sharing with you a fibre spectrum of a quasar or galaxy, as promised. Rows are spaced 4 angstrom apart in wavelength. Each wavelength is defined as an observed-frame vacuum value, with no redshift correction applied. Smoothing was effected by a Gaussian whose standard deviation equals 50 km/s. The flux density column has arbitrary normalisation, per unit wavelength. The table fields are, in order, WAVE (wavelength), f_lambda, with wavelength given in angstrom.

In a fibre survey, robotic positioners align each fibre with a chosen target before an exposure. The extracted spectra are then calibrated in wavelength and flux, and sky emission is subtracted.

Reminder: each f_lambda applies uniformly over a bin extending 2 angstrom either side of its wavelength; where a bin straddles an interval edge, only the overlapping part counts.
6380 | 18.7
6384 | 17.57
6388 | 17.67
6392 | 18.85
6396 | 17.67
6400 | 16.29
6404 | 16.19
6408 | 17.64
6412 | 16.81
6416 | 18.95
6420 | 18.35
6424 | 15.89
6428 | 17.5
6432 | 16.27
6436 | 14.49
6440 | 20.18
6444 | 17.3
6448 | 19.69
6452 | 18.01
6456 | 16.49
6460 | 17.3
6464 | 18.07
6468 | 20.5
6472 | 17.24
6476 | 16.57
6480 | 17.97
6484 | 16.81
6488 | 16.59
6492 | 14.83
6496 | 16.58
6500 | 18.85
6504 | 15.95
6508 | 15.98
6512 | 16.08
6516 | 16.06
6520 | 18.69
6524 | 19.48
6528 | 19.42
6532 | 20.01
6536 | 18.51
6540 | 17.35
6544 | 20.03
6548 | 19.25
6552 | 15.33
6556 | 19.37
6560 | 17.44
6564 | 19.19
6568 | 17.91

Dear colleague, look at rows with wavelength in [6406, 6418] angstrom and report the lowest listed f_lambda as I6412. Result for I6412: 16.81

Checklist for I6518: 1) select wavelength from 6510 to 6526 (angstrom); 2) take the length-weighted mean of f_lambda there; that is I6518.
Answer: 17.6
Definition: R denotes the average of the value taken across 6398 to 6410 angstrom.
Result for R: 16.7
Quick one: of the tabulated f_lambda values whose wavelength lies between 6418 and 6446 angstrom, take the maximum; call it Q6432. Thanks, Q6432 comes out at 20.18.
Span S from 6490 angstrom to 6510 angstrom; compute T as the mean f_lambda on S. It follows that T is 16.4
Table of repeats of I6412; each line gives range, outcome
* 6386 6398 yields 17.67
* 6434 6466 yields 14.49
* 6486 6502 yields 14.83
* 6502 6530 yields 15.95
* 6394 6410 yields 16.19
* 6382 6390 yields 17.57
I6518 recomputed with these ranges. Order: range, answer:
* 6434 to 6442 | 17.3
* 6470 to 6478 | 16.9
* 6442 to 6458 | 17.9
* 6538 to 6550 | 18.9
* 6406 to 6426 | 17.5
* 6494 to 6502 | 17.7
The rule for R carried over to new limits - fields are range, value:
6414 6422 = 18.6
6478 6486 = 17.4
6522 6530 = 19.5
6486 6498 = 16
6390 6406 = 17.2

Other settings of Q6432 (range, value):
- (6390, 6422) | 18.95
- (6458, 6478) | 20.5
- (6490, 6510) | 18.85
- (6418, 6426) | 18.35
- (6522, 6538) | 20.01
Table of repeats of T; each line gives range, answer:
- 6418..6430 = 17.2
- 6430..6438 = 15.4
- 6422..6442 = 16.9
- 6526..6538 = 19.3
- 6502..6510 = 16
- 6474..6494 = 16.6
